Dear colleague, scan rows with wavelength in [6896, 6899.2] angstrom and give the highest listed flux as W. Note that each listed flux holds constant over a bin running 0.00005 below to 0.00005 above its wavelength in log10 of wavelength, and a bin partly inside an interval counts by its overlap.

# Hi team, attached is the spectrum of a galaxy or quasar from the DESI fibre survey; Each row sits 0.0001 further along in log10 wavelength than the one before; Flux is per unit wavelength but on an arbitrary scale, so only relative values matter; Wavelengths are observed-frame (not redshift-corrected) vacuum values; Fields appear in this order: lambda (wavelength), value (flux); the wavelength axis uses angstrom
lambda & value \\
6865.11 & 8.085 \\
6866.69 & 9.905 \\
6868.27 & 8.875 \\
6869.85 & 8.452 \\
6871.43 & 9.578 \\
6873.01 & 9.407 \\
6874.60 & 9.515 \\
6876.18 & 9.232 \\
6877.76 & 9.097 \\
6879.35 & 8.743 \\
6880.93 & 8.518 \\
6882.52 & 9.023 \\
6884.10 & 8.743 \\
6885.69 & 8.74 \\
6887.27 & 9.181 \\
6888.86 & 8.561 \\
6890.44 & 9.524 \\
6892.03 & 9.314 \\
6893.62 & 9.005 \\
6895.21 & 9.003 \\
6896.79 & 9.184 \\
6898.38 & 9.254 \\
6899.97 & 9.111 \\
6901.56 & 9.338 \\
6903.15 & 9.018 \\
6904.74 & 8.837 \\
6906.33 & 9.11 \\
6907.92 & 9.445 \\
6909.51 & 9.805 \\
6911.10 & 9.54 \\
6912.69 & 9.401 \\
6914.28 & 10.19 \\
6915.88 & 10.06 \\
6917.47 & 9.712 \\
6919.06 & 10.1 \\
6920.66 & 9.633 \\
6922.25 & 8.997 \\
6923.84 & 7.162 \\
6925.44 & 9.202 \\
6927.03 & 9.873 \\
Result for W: 9.254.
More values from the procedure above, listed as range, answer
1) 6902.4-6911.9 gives 9.805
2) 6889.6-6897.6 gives 9.524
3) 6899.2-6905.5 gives 9.338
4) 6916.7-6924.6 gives 10.1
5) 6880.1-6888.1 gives 9.181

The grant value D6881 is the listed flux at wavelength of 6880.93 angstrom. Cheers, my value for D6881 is 8.518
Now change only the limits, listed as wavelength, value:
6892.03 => 9.314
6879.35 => 8.743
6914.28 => 10.19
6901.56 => 9.338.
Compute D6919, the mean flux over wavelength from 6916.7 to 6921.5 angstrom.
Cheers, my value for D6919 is 9.81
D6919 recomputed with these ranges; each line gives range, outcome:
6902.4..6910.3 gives 9.25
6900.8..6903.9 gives 9.18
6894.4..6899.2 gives 9.15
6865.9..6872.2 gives 9.21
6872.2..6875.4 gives 9.46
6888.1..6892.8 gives 9.14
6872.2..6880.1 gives 9.2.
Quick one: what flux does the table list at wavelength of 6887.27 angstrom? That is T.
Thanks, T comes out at 9.181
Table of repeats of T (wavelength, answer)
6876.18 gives 9.232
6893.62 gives 9.005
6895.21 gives 9.003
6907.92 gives 9.445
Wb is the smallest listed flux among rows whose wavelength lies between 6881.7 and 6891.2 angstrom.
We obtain 8.561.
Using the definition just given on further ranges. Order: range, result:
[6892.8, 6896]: 9.003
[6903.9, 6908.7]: 8.837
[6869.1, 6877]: 8.452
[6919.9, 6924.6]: 7.162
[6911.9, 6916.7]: 9.401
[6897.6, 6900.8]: 9.111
